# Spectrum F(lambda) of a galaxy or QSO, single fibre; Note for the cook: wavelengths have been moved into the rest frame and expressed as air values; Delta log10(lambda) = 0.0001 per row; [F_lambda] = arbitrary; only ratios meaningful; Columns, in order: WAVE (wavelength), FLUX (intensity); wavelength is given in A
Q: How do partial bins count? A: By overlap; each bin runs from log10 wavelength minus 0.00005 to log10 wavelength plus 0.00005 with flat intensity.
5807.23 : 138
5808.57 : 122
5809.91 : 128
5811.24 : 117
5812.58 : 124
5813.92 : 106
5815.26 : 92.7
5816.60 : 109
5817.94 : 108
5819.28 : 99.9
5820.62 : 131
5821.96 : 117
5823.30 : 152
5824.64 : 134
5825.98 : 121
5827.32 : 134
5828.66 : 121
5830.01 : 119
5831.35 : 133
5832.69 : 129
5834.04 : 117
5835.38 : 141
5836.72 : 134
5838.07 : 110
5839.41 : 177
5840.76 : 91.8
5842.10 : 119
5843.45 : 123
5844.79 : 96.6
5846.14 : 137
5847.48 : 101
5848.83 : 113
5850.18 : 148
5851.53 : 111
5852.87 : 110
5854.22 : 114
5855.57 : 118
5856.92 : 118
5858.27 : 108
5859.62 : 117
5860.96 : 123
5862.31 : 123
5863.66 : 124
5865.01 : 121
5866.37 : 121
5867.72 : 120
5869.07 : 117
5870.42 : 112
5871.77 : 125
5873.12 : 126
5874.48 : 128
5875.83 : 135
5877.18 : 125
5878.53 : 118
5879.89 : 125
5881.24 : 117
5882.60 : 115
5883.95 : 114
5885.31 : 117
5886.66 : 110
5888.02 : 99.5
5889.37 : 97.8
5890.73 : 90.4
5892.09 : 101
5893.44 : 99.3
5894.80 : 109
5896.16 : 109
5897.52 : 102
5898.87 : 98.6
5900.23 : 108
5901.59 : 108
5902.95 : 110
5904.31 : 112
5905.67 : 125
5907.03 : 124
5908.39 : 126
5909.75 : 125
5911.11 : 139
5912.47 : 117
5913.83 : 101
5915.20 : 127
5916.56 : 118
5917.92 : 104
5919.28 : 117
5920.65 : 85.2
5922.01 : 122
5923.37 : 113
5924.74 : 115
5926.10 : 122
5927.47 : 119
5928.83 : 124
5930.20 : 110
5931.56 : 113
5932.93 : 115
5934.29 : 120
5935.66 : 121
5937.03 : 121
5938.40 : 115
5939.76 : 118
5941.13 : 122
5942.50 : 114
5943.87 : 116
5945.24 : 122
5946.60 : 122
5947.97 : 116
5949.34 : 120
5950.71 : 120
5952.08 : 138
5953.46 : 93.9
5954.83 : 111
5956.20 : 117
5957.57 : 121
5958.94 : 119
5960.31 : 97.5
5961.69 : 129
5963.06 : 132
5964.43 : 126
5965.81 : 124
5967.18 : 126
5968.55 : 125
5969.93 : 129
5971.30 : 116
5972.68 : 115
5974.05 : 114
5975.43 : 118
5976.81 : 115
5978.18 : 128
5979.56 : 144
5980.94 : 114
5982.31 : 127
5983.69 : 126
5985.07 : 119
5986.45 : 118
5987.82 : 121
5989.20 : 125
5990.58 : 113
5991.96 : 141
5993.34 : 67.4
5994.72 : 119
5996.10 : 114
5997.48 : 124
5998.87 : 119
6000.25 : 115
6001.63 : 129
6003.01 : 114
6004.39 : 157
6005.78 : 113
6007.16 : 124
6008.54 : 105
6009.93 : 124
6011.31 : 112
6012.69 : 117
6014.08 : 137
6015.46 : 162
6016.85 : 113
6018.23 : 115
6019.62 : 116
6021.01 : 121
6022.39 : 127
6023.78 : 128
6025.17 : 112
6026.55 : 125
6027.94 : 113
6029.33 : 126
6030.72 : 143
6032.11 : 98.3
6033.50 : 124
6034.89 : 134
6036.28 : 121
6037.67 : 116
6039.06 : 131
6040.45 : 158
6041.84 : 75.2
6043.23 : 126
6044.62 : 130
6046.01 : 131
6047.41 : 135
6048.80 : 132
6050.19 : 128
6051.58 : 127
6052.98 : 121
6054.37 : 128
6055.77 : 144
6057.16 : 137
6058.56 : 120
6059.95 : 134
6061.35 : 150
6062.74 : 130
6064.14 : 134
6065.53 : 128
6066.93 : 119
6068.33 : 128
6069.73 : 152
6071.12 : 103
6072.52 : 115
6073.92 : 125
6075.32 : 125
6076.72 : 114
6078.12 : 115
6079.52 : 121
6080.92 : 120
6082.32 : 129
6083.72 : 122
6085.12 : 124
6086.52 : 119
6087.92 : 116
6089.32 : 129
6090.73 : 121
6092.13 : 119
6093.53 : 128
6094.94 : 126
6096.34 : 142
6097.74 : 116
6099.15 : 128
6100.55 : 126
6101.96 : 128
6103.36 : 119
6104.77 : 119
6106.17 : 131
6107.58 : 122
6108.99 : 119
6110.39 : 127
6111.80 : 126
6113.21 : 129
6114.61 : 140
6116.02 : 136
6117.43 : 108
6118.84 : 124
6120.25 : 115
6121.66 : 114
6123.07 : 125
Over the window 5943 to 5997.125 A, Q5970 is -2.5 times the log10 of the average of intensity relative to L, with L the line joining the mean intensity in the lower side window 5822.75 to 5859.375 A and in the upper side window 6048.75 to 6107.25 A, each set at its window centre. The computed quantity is 0.05 mag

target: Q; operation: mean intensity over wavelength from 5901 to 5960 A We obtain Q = 117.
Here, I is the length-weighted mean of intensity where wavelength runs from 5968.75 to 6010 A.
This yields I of 120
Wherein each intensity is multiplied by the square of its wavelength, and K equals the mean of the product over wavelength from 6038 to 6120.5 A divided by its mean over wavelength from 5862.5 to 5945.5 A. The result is 1.16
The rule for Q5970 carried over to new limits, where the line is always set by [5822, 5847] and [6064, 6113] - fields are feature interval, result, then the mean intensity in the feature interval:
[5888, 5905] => 0.21 mag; 104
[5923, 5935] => 0.08 mag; 117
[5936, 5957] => 0.07 mag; 118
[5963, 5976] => 0.03 mag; 122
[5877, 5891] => 0.13 mag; 112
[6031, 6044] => 0.03 mag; 121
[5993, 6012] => 0.06 mag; 118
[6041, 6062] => -0.03 mag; 128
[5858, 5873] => 0.06 mag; 120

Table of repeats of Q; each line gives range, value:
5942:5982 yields 120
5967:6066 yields 124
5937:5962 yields 117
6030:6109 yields 126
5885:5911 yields 110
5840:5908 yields 115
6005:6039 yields 122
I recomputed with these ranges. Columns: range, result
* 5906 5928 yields 117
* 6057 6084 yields 126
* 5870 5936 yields 115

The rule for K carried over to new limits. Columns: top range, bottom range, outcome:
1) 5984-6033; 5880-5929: 1.11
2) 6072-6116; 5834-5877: 1.11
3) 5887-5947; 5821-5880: 0.95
